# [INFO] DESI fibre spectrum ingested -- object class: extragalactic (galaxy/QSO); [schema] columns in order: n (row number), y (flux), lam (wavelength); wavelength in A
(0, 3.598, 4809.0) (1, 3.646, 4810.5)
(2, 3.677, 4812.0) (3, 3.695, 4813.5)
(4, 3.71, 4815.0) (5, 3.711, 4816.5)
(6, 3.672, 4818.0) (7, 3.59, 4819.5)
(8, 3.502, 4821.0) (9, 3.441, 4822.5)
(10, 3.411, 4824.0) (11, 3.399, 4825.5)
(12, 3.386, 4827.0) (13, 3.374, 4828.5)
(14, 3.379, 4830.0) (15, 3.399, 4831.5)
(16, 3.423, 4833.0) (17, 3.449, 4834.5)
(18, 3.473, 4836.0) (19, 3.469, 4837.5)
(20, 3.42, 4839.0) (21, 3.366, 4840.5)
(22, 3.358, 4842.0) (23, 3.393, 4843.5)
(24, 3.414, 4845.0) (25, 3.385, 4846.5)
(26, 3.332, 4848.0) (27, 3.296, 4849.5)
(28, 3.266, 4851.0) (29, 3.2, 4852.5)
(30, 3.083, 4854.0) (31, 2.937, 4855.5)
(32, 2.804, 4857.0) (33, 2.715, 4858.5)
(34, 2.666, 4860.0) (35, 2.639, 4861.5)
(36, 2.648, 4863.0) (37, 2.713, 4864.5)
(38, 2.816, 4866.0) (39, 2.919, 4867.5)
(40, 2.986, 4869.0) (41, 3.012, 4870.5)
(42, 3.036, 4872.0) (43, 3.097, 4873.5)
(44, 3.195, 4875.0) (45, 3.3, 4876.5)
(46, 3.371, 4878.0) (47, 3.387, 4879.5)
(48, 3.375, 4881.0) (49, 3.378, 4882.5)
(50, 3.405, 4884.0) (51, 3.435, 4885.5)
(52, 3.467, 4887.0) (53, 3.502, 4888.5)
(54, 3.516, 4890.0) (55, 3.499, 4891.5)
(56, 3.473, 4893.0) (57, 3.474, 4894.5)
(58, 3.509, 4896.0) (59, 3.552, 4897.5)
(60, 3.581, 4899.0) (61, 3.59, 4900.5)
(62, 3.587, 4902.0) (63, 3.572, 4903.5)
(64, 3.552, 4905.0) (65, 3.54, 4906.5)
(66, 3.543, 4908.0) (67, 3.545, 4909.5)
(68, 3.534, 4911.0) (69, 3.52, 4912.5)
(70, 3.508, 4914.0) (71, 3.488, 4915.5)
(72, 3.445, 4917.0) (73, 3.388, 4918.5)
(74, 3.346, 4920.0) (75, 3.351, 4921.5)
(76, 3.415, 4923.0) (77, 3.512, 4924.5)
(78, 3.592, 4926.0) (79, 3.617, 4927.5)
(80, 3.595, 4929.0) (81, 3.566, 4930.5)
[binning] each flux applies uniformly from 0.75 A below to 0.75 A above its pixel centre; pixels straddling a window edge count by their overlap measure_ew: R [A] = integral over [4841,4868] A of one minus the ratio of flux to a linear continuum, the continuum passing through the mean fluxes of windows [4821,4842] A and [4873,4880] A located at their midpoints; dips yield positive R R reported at 2.48 A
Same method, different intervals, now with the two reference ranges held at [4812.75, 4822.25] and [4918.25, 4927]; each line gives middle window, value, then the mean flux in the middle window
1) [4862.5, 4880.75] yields 2.5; 3.05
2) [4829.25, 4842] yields 0.7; 3.42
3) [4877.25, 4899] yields 0.3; 3.46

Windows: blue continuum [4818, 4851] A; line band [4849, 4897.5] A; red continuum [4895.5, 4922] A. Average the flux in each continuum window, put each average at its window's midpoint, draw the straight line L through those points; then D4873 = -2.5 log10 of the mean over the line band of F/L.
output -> 0.10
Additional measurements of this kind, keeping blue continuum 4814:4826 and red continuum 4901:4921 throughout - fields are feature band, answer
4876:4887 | 0.04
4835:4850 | 0.05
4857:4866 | 0.29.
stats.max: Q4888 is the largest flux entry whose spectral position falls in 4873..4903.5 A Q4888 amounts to 3.59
